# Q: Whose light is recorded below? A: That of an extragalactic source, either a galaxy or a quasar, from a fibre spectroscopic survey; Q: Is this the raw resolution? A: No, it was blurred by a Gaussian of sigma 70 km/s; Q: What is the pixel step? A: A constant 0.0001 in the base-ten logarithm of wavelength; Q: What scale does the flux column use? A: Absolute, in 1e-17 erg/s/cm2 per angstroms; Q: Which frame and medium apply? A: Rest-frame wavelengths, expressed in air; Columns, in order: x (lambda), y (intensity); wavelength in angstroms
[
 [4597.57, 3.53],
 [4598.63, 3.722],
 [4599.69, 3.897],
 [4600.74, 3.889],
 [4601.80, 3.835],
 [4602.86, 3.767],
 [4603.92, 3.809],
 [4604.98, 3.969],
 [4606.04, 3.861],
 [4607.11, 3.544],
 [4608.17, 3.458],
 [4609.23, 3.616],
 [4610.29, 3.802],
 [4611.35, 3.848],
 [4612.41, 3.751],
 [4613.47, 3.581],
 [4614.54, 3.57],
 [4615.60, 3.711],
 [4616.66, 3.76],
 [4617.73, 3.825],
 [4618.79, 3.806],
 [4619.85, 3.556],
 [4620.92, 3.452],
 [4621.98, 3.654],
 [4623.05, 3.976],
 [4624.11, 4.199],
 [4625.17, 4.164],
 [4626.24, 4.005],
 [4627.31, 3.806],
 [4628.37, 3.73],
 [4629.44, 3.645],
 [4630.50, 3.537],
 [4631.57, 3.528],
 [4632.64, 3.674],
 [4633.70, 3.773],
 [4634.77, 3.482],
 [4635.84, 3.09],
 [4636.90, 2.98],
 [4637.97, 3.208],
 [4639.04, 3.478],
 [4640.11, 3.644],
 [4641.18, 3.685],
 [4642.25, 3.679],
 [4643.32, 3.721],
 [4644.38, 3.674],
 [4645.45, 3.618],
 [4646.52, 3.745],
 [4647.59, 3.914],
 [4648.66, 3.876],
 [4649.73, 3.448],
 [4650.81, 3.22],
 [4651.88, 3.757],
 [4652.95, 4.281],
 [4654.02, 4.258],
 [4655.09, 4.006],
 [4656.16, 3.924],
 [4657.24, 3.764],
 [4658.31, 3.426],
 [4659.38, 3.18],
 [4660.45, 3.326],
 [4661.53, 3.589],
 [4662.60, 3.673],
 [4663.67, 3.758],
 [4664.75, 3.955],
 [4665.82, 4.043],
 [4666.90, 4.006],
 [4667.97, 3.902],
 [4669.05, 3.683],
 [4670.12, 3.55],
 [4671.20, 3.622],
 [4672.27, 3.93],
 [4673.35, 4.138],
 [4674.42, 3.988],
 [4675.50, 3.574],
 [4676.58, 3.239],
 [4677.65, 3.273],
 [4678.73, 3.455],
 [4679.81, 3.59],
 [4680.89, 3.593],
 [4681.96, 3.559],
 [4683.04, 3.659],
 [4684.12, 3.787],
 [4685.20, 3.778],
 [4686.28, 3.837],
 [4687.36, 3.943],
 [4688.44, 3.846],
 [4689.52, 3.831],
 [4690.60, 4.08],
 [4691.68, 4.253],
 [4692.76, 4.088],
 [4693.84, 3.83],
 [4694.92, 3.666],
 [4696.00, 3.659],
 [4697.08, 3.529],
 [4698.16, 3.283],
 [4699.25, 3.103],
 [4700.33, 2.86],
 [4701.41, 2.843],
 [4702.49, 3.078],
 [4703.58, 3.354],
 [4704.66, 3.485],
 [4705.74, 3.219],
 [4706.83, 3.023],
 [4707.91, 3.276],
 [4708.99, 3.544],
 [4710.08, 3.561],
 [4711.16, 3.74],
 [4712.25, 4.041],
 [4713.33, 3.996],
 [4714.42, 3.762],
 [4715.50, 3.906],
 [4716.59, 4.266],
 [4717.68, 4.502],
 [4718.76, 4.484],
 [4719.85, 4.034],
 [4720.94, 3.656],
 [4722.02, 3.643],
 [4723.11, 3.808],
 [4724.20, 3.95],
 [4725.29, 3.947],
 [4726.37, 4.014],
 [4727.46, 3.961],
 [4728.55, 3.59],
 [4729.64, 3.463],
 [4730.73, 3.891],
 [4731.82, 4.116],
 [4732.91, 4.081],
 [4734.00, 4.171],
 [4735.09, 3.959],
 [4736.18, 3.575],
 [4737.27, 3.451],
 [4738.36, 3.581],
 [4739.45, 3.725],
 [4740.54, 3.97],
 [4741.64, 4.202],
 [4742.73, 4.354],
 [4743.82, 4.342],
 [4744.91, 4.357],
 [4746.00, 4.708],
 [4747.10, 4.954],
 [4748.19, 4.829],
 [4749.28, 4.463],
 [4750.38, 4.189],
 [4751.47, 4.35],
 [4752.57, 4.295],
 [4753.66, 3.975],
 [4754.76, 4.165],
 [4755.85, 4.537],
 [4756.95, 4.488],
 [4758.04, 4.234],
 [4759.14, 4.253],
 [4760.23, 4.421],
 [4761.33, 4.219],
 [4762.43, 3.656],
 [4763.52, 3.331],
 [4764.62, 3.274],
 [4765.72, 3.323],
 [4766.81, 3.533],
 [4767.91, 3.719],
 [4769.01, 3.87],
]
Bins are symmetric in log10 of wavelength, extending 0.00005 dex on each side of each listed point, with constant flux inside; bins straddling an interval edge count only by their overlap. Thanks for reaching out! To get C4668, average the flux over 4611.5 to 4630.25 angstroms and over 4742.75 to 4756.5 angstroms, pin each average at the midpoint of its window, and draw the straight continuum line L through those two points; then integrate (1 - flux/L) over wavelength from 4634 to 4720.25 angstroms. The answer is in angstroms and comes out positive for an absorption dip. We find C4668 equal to 8.2 angstroms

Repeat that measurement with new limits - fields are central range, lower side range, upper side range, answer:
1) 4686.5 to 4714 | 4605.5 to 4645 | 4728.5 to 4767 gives 2.4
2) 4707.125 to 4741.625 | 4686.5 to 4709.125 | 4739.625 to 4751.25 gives 1.3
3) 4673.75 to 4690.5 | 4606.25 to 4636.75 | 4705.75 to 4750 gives 0.7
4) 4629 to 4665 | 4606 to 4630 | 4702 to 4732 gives 1.2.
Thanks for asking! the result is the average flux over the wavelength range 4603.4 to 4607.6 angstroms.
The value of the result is 3.79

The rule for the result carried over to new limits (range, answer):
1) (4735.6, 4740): 3.59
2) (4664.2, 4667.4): 3.99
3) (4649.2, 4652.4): 3.46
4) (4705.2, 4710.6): 3.32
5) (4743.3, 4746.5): 4.47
